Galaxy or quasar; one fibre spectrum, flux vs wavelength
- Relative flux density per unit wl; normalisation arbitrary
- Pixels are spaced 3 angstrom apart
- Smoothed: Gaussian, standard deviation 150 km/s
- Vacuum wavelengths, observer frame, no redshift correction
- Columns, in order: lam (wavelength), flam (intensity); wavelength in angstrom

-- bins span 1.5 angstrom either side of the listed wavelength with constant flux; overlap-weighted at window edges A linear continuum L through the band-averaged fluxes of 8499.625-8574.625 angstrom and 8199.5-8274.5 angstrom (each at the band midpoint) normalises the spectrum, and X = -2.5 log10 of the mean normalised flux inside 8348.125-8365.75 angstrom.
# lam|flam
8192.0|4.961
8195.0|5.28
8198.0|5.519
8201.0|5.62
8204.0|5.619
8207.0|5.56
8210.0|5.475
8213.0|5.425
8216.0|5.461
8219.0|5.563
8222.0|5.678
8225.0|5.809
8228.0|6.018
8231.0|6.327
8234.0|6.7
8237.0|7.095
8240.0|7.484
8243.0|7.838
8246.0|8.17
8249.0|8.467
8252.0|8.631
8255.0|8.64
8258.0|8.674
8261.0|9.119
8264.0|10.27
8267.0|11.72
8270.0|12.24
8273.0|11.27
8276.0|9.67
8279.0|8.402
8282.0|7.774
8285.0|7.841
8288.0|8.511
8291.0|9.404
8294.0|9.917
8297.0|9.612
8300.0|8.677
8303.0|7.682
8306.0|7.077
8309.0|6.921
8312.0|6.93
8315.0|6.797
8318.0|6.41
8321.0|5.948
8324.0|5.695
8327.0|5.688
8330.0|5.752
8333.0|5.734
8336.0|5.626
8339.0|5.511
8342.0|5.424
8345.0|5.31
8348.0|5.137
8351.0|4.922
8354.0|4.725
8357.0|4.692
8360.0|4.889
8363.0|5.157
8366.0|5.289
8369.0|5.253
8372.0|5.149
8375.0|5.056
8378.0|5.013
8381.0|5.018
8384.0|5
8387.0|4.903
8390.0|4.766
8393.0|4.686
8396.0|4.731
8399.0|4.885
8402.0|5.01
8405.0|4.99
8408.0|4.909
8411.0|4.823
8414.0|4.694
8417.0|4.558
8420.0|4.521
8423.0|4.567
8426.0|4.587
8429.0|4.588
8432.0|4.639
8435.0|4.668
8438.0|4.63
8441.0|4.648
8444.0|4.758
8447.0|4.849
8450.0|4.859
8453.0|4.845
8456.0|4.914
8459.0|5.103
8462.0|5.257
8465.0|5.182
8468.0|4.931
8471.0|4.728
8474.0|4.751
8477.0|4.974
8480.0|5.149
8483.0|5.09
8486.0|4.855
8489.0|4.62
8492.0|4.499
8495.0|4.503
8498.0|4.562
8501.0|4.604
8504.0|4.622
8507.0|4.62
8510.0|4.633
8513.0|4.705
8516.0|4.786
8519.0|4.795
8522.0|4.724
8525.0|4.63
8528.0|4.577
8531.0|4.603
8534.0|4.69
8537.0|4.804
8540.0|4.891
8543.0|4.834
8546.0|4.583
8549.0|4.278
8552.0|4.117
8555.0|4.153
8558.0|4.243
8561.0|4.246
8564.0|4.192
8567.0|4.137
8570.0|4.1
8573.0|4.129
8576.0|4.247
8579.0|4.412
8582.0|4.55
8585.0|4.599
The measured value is 0.27 mag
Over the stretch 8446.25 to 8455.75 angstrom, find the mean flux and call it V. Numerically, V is 4.86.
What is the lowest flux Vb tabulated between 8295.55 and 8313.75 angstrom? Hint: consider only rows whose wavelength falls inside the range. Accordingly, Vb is 6.921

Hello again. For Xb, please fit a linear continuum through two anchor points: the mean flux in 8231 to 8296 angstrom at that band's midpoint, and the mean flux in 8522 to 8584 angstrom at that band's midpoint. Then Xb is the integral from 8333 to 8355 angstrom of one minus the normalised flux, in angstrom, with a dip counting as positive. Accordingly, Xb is 6.8 angstrom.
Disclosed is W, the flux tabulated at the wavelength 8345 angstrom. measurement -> 5.31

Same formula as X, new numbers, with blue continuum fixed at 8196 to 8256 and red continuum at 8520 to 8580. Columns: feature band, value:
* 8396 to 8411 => 0.098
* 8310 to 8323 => -0.098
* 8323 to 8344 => 0.040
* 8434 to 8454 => 0.081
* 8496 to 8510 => 0.031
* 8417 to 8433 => 0.147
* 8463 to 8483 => -0.009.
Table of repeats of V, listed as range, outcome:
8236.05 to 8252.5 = 7.93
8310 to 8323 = 6.5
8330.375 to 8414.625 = 5.06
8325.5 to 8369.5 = 5.27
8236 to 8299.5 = 9.09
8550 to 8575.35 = 4.17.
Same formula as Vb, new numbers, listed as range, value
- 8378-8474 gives 4.521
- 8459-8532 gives 4.499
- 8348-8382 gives 4.692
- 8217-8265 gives 5.563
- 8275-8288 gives 7.774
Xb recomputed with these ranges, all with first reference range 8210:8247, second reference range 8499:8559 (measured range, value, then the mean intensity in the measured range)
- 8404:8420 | 1.62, 4.76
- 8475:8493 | -0.01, 4.87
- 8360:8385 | 1.95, 5.11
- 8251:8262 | -4.45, 8.76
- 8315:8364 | 2.41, 5.46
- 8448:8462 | 0.22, 4.96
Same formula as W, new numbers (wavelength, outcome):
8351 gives 4.922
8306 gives 7.077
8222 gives 5.678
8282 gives 7.774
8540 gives 4.891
